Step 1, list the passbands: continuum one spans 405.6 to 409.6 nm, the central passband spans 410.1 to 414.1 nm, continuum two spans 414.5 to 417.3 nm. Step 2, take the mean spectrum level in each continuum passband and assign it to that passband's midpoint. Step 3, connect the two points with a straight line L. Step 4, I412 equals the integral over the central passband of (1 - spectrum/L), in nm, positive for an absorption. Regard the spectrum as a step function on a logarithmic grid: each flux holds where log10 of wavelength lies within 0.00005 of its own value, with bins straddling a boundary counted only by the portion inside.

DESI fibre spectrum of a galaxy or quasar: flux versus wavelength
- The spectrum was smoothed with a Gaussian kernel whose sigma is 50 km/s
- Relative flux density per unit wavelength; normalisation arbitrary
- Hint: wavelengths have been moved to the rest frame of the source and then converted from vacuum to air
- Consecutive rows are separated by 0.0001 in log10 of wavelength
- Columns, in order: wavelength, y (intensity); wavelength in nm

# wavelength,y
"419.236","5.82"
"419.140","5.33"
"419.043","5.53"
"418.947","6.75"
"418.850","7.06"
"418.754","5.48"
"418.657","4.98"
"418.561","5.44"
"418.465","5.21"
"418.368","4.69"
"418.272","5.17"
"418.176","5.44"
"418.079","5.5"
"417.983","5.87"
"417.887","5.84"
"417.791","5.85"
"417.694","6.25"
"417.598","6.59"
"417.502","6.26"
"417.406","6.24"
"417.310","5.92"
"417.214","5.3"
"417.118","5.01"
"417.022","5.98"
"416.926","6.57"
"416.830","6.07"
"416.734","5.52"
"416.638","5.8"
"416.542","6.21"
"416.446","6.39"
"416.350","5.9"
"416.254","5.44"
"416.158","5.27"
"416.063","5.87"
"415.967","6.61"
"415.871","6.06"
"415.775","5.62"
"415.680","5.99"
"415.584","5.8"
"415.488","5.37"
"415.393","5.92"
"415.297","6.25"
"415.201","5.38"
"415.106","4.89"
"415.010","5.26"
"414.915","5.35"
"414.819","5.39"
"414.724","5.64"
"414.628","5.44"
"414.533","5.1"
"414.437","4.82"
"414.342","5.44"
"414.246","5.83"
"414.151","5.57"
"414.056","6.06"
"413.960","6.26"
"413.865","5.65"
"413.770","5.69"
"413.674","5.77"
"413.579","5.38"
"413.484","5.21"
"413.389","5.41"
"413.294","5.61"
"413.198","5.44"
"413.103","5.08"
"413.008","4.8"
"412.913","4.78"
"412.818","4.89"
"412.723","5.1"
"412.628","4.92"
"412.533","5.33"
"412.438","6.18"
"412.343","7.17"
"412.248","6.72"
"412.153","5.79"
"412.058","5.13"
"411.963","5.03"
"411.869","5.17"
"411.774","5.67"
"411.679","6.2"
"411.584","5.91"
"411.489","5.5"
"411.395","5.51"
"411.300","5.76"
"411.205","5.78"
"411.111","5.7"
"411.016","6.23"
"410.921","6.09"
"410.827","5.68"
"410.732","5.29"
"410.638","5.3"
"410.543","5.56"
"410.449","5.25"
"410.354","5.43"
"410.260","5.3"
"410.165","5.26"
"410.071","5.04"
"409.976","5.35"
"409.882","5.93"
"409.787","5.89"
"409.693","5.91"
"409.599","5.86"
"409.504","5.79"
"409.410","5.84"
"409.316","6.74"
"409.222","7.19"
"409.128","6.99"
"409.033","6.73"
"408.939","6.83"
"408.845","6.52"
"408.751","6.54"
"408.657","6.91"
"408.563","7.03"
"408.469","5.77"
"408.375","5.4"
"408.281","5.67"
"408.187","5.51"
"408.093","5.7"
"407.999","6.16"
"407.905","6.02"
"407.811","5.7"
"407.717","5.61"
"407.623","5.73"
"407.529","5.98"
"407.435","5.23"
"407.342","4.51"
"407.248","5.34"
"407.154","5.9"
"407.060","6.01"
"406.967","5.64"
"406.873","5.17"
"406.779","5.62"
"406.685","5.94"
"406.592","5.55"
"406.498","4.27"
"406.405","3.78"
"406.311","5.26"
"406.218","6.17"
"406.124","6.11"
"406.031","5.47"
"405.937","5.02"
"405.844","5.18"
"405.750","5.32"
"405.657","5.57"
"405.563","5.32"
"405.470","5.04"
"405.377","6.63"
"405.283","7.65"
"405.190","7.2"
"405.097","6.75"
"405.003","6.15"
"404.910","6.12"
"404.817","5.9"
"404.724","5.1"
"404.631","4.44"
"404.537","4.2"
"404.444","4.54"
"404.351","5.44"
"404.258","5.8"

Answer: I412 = 0.13 nm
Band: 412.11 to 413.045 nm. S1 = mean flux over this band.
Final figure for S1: 5.58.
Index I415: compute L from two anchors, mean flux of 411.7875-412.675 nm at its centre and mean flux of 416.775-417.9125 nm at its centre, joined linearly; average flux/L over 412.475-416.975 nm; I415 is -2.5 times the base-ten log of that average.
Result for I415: 0.052 mag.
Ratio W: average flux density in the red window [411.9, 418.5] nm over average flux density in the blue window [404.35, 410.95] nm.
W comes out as 0.98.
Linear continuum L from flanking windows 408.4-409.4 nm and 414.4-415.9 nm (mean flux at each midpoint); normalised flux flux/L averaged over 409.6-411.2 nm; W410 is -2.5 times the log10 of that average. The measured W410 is 0.14 mag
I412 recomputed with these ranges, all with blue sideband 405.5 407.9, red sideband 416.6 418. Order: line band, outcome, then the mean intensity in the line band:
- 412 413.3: 0.05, 5.48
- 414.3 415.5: 0.09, 5.41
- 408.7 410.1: -0.17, 6.23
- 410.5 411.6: -0.01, 5.69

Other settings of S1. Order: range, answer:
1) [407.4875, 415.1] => 5.72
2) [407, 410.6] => 5.9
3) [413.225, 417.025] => 5.69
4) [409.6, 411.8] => 5.64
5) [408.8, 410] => 6.29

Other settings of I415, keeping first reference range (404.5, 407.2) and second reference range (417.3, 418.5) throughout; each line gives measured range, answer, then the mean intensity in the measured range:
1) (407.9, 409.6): -0.12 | 6.29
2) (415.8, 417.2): -0.03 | 5.89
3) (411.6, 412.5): -0.04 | 5.89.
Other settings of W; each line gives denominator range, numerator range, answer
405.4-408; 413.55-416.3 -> 1.03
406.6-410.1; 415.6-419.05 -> 0.98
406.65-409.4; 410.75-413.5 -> 0.93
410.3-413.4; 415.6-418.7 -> 1.04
